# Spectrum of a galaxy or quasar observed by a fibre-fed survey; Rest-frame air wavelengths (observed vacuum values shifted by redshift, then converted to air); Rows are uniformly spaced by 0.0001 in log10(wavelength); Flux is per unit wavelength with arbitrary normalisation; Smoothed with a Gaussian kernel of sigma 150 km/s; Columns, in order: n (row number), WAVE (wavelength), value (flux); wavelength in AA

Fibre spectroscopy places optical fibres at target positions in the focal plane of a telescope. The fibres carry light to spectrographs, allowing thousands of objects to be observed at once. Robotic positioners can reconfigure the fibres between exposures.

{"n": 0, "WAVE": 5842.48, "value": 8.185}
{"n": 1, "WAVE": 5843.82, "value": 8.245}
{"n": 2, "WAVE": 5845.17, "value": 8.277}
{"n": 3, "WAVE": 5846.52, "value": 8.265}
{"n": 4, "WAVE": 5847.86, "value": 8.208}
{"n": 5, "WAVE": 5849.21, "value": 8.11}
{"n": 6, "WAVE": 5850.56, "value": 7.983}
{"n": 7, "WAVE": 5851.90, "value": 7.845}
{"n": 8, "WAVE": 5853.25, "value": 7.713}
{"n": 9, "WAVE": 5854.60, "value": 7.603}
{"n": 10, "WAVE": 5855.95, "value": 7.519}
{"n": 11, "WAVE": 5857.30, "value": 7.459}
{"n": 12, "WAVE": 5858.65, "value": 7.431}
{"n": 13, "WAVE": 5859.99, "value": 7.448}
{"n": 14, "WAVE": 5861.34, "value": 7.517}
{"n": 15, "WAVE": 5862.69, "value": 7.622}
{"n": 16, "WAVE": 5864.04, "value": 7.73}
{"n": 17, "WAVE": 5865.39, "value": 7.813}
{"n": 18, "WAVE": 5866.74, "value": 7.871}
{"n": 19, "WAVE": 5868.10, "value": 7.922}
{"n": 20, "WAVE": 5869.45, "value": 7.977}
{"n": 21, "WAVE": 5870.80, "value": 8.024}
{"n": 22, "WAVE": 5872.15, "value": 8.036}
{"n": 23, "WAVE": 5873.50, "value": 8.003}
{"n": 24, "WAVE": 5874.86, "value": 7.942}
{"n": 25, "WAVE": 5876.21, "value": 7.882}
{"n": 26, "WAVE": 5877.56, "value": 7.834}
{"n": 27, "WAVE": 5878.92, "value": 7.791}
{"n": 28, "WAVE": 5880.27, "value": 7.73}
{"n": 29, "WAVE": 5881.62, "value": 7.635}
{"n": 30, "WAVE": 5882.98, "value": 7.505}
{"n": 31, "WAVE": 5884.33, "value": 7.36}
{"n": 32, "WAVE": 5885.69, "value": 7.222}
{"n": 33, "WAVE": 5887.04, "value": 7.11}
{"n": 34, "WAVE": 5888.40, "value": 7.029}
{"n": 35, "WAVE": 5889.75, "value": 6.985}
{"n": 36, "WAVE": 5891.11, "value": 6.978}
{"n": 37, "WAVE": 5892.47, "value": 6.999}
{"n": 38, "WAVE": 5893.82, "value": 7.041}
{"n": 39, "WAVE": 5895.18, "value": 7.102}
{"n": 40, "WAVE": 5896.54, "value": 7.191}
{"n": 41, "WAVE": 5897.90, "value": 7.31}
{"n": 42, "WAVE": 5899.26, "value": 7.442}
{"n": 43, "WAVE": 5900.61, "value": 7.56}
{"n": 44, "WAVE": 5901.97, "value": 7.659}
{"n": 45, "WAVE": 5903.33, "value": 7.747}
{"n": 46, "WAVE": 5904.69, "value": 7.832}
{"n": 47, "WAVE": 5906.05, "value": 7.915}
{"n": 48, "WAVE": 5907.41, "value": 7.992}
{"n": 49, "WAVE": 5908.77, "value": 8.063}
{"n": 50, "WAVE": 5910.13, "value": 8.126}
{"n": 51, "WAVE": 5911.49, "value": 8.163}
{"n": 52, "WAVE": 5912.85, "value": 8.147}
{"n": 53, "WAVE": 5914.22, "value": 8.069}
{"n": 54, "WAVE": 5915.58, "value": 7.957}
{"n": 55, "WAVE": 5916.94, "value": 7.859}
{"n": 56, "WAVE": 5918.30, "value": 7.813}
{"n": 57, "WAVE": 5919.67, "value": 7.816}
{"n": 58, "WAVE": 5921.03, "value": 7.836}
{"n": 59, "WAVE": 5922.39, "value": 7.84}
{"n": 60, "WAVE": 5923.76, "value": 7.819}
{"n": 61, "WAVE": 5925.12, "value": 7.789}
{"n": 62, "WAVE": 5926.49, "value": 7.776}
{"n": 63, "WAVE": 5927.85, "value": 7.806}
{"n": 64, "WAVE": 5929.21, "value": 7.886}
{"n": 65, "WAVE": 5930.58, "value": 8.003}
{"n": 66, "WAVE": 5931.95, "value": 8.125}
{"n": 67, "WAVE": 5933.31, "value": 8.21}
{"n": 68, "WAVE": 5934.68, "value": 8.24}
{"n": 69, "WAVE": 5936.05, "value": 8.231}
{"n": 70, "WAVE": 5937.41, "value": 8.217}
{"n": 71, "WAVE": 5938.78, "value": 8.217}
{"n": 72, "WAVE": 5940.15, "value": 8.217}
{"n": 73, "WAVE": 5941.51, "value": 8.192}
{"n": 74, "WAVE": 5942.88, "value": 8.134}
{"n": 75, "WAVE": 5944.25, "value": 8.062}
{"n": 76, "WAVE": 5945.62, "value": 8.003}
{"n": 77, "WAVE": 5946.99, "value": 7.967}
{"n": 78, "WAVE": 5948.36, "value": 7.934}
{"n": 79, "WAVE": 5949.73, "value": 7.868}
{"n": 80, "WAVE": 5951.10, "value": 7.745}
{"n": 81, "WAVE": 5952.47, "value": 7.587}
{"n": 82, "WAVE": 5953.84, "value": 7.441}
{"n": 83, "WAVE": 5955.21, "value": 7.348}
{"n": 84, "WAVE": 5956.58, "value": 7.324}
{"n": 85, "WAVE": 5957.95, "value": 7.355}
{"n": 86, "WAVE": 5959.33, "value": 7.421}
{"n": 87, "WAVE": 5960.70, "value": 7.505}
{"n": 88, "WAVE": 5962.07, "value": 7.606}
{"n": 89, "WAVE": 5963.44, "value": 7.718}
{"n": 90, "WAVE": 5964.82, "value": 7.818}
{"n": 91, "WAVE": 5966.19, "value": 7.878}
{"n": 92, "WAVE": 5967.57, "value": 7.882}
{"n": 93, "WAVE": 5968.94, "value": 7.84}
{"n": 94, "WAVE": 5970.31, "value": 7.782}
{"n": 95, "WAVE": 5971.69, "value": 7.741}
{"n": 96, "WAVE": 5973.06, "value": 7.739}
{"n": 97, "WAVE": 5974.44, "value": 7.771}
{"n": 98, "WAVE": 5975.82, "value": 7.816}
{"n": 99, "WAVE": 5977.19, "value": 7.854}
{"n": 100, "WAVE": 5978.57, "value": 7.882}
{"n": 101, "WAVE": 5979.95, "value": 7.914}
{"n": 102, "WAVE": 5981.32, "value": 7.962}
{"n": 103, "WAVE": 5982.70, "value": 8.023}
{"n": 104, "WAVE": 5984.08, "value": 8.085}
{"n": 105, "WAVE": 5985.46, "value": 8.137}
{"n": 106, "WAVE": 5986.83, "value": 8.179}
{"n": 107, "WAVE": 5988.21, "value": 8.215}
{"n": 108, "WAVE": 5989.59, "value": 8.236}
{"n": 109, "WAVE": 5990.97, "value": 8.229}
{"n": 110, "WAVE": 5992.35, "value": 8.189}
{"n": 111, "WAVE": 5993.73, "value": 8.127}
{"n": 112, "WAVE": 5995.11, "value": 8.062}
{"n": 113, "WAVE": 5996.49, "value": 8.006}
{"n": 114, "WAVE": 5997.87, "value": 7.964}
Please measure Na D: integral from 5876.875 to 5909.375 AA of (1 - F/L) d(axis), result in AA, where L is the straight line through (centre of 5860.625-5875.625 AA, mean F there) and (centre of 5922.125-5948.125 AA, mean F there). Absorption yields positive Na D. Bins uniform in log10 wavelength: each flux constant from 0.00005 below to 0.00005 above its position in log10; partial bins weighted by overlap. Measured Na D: 1.9 AA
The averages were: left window 7.86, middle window 7.46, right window 8.04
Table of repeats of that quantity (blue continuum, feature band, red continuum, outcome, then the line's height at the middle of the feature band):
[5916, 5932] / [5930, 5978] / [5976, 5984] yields 0.3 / 7.9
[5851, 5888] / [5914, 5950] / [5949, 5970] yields -1.7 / 7.65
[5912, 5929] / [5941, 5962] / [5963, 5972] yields 0.3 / 7.83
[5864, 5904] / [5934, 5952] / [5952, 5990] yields -0.9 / 7.71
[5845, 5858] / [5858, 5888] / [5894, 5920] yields 0.5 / 7.83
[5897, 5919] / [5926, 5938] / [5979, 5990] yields -0.2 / 7.92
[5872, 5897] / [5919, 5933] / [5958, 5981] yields -0.5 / 7.59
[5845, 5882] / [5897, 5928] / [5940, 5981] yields -0.1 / 7.8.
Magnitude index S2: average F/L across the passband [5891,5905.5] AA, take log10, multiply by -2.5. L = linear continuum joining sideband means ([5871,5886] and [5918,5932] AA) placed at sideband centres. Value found 0.06 mag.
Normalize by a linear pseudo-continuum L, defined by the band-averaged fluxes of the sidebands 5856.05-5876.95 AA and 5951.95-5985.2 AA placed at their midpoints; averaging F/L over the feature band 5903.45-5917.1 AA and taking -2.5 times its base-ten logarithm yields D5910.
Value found -0.03 mag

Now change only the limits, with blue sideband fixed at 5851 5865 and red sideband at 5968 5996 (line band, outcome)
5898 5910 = 0.00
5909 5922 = -0.03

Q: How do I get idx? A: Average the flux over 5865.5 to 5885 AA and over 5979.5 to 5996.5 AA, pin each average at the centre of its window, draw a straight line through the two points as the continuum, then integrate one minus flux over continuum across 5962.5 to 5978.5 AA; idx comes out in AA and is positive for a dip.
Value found 0.5 AA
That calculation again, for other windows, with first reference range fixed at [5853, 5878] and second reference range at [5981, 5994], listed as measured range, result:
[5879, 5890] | 0.64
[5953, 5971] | 1.01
